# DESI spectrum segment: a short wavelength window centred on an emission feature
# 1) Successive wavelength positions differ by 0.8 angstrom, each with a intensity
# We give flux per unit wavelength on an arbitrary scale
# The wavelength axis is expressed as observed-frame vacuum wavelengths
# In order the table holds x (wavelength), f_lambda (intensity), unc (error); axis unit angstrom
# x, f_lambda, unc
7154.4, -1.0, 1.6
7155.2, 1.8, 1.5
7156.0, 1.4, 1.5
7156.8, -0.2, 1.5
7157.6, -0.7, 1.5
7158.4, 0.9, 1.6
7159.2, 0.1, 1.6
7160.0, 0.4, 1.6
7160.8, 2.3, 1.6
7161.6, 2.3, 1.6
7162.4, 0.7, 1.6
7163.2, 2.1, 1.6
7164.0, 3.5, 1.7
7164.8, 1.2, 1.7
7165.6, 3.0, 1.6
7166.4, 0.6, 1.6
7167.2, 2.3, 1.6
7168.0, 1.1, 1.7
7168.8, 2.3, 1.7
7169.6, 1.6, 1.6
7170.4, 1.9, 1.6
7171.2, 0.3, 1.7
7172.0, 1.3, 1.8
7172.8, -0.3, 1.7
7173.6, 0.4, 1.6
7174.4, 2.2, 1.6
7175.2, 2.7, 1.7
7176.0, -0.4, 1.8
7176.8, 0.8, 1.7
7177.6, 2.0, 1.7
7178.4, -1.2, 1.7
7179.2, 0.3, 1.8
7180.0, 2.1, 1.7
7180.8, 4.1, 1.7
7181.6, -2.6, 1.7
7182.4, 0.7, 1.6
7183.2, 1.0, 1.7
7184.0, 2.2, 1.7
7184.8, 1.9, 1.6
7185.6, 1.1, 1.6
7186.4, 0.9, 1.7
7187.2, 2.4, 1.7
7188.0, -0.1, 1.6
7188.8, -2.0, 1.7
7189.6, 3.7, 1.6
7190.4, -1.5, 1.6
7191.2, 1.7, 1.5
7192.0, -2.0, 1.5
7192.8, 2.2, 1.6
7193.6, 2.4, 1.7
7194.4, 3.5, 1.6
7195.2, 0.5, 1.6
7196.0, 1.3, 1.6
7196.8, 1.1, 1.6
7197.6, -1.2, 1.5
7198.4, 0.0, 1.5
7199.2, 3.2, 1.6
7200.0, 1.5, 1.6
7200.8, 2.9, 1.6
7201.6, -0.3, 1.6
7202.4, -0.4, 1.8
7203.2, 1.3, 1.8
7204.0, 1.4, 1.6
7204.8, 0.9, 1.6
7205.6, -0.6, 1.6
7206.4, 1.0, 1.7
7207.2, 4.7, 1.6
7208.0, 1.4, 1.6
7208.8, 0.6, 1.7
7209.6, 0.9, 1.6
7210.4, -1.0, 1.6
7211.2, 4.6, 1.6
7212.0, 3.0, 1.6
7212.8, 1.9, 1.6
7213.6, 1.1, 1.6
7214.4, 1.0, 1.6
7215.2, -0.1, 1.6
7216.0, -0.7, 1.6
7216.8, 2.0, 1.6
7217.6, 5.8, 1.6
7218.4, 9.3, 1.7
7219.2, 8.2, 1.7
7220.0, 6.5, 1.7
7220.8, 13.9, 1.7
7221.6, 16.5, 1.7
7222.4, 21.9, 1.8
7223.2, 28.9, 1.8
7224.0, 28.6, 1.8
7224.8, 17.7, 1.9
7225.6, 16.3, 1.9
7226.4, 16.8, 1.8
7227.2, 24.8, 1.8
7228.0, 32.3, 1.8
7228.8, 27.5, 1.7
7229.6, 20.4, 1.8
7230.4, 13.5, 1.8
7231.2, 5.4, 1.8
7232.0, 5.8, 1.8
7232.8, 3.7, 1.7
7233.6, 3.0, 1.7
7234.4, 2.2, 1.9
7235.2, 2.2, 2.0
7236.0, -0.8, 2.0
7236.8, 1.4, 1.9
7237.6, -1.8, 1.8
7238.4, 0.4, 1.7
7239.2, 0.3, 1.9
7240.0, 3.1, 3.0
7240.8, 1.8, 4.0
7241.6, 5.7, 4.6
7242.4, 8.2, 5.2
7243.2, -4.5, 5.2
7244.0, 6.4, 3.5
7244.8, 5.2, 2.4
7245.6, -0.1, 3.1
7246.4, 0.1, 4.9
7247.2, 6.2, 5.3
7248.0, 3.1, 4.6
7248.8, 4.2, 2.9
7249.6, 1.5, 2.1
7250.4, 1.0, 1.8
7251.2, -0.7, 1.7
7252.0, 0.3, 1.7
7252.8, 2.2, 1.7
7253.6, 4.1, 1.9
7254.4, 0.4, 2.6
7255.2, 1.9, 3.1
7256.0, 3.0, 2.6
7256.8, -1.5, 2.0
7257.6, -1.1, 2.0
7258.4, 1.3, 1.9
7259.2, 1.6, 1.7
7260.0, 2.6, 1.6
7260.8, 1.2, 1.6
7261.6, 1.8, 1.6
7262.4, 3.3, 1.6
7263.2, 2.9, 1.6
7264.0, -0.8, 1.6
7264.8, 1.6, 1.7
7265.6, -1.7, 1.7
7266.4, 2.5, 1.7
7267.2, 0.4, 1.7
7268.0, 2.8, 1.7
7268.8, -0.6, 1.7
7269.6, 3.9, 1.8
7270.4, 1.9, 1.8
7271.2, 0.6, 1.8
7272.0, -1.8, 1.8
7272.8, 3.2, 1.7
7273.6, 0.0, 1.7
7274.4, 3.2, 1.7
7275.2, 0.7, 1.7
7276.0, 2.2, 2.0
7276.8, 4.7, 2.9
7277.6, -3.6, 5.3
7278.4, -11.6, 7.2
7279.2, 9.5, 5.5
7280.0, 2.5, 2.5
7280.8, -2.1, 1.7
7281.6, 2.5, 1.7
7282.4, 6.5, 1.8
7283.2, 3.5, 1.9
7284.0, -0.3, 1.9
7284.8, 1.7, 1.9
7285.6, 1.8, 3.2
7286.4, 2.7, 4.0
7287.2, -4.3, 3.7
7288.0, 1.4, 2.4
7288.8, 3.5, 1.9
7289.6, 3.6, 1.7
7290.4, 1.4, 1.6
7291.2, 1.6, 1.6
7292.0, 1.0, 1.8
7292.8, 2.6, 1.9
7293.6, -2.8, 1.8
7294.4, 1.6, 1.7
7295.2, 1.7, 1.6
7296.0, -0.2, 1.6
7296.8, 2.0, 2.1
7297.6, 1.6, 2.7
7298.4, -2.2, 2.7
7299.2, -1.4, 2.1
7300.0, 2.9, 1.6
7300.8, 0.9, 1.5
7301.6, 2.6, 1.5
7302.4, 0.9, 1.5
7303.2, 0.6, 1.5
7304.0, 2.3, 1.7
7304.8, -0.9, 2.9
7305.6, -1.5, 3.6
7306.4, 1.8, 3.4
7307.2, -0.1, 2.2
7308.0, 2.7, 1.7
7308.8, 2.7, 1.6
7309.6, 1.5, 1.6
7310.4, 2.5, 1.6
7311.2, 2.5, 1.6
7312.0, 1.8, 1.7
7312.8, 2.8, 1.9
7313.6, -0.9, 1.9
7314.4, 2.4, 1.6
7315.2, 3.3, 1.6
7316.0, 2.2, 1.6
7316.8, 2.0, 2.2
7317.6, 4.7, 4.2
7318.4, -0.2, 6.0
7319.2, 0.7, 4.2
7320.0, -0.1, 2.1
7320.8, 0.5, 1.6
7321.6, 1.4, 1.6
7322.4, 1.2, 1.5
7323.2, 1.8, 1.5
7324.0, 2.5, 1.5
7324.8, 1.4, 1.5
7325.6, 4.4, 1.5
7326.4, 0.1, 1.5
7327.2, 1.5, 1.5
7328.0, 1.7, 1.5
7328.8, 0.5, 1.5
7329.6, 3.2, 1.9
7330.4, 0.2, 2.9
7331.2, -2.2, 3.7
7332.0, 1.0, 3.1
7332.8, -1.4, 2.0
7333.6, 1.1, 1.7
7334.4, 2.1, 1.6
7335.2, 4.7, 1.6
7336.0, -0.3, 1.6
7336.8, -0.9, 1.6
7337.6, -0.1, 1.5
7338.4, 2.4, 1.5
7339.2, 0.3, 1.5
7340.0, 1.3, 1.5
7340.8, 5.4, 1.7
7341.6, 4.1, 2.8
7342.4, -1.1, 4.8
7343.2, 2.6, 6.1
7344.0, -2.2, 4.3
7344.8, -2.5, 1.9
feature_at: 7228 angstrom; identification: [O II] 3727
